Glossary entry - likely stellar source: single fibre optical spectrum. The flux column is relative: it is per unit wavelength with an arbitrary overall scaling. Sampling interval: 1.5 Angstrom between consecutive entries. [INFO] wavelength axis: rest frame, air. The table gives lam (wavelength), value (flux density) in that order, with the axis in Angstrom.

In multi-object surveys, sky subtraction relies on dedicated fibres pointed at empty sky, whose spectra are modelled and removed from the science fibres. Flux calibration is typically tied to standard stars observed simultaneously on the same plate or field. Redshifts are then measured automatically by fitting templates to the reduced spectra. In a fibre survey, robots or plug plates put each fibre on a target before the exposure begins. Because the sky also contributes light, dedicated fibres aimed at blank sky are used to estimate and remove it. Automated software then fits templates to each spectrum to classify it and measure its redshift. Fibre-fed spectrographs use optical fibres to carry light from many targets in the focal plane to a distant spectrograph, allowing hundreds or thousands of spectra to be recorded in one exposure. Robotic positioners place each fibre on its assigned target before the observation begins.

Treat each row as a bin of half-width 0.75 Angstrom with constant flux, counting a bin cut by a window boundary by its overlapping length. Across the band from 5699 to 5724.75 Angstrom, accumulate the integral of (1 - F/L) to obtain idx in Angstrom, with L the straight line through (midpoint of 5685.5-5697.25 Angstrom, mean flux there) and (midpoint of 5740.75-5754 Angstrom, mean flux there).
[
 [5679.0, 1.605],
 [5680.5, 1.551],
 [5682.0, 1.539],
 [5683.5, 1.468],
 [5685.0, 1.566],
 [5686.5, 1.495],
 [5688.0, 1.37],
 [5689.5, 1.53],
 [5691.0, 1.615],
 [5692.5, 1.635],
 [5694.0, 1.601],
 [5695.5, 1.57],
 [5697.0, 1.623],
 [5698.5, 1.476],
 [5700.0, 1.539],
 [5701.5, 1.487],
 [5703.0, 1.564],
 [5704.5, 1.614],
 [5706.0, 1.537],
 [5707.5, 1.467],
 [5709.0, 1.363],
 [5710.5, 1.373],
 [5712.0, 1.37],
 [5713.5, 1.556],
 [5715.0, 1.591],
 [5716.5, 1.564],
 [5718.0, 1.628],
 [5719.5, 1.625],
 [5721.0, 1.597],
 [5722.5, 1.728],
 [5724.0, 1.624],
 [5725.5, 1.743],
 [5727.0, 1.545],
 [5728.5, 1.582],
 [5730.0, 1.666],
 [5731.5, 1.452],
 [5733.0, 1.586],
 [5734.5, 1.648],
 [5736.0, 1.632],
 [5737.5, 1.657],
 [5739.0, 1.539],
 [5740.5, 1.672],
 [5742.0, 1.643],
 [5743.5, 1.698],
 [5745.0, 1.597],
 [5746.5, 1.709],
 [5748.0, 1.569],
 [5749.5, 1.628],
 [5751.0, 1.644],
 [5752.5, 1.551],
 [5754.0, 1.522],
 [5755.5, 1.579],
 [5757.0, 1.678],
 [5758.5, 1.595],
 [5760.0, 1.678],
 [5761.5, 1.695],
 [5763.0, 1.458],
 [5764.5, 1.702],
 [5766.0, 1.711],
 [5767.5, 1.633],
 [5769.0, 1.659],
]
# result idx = 0.6 Angstrom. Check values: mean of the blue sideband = 1.55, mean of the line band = 1.54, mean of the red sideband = 1.63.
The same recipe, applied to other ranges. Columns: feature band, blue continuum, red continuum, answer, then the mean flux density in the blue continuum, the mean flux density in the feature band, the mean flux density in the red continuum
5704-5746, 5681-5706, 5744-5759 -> -0.09 Angstrom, 1.54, 1.58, 1.61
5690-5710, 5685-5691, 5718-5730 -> -0.02 Angstrom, 1.5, 1.54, 1.64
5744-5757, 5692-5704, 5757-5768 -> 0.16 Angstrom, 1.56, 1.61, 1.64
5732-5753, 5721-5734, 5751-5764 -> -0.24 Angstrom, 1.62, 1.63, 1.6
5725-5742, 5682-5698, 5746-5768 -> -0.16 Angstrom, 1.55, 1.61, 1.62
